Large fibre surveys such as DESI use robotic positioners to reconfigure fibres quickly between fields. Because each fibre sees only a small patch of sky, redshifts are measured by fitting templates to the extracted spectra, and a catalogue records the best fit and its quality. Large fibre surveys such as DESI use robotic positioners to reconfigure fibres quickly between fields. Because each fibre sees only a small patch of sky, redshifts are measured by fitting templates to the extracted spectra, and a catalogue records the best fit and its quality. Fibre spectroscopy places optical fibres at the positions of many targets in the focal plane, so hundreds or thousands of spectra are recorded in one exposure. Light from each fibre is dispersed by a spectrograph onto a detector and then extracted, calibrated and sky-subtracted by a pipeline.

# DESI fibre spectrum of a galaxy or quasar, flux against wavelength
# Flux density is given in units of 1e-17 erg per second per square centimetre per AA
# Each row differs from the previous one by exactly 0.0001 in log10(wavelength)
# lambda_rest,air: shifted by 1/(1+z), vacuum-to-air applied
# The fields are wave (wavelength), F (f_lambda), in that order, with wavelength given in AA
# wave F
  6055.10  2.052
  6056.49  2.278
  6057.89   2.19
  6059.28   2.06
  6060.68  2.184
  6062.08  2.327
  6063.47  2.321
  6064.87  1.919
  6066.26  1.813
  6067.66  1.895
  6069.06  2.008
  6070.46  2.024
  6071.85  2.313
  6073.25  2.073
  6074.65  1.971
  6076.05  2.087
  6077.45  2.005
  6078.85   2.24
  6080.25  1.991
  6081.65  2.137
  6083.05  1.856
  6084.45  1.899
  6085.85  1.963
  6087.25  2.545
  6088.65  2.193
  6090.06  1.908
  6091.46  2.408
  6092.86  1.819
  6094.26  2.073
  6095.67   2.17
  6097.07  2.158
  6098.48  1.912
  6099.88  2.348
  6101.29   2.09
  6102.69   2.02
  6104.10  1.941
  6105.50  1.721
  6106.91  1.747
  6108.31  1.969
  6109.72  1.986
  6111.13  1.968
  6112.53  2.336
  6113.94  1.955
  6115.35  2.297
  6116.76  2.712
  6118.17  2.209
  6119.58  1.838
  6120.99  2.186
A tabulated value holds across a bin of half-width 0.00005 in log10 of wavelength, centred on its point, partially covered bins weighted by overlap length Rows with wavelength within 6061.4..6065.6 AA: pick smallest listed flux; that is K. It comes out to 1.919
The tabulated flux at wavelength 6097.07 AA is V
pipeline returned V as 2.158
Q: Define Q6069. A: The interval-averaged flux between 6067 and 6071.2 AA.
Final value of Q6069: 1.98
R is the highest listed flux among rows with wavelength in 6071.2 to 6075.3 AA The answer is 2.313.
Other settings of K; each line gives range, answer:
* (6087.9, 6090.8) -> 1.908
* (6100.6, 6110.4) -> 1.721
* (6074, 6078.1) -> 1.971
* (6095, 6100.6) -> 1.912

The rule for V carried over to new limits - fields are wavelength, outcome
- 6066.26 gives 1.813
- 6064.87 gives 1.919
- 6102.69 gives 2.02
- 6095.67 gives 2.17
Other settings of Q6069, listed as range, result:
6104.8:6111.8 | 1.88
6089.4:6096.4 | 2.08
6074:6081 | 2.06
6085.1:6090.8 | 2.15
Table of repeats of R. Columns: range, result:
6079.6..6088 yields 2.545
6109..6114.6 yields 2.336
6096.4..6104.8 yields 2.348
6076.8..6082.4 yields 2.24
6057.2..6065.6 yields 2.327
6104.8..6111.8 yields 1.986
